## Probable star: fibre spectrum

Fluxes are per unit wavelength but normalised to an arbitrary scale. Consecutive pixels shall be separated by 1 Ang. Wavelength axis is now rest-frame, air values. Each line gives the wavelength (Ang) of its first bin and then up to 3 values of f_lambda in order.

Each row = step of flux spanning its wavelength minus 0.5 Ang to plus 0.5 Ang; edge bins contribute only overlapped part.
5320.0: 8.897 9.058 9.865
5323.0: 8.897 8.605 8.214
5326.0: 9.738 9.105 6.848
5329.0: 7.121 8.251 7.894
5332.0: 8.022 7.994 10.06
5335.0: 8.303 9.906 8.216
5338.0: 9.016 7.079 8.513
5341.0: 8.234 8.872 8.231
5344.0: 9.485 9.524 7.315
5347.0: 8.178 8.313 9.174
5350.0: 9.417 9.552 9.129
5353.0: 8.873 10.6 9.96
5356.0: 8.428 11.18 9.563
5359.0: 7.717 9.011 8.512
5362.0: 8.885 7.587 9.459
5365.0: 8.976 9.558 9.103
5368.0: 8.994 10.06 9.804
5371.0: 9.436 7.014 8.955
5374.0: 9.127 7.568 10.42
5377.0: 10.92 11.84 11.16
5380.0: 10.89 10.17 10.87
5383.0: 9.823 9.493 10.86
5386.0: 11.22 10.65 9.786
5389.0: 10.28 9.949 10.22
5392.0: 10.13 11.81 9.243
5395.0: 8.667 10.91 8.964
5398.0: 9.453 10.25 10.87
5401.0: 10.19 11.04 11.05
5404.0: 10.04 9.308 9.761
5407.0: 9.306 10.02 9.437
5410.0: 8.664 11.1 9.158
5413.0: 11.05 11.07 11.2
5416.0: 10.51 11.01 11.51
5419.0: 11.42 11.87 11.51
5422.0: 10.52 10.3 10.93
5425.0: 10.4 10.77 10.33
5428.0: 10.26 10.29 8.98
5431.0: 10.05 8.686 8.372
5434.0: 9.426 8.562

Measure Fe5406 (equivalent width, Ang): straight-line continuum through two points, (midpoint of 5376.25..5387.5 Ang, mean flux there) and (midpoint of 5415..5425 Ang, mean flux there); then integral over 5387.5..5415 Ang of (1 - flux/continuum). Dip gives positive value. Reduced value 2.0 Ang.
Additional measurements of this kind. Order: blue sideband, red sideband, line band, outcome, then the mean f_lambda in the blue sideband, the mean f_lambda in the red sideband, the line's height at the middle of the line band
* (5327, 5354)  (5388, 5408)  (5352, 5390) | -1.1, 8.57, 10.1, 9.36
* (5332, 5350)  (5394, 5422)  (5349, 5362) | -0.5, 8.62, 10.3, 8.99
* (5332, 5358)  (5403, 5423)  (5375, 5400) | -1.0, 8.94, 10.5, 9.89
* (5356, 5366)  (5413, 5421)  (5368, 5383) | -0.4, 8.99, 11.2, 9.57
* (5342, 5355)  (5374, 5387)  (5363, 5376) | 1.2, 9.02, 10.4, 9.92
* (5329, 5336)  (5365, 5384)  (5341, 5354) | 0.0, 8.43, 9.73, 8.9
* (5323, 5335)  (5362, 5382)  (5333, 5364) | 0.0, 8.37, 9.55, 8.9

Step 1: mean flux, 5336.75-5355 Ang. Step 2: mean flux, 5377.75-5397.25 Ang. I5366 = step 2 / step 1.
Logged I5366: 1.2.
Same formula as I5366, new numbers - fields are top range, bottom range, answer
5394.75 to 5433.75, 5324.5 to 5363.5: 1.17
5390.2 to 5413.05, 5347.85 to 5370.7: 1.08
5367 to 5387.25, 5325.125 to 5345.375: 1.17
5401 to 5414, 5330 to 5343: 1.18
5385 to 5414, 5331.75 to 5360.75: 1.14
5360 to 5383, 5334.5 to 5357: 1.07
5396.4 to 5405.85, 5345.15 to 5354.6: 1.13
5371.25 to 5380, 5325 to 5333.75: 1.18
